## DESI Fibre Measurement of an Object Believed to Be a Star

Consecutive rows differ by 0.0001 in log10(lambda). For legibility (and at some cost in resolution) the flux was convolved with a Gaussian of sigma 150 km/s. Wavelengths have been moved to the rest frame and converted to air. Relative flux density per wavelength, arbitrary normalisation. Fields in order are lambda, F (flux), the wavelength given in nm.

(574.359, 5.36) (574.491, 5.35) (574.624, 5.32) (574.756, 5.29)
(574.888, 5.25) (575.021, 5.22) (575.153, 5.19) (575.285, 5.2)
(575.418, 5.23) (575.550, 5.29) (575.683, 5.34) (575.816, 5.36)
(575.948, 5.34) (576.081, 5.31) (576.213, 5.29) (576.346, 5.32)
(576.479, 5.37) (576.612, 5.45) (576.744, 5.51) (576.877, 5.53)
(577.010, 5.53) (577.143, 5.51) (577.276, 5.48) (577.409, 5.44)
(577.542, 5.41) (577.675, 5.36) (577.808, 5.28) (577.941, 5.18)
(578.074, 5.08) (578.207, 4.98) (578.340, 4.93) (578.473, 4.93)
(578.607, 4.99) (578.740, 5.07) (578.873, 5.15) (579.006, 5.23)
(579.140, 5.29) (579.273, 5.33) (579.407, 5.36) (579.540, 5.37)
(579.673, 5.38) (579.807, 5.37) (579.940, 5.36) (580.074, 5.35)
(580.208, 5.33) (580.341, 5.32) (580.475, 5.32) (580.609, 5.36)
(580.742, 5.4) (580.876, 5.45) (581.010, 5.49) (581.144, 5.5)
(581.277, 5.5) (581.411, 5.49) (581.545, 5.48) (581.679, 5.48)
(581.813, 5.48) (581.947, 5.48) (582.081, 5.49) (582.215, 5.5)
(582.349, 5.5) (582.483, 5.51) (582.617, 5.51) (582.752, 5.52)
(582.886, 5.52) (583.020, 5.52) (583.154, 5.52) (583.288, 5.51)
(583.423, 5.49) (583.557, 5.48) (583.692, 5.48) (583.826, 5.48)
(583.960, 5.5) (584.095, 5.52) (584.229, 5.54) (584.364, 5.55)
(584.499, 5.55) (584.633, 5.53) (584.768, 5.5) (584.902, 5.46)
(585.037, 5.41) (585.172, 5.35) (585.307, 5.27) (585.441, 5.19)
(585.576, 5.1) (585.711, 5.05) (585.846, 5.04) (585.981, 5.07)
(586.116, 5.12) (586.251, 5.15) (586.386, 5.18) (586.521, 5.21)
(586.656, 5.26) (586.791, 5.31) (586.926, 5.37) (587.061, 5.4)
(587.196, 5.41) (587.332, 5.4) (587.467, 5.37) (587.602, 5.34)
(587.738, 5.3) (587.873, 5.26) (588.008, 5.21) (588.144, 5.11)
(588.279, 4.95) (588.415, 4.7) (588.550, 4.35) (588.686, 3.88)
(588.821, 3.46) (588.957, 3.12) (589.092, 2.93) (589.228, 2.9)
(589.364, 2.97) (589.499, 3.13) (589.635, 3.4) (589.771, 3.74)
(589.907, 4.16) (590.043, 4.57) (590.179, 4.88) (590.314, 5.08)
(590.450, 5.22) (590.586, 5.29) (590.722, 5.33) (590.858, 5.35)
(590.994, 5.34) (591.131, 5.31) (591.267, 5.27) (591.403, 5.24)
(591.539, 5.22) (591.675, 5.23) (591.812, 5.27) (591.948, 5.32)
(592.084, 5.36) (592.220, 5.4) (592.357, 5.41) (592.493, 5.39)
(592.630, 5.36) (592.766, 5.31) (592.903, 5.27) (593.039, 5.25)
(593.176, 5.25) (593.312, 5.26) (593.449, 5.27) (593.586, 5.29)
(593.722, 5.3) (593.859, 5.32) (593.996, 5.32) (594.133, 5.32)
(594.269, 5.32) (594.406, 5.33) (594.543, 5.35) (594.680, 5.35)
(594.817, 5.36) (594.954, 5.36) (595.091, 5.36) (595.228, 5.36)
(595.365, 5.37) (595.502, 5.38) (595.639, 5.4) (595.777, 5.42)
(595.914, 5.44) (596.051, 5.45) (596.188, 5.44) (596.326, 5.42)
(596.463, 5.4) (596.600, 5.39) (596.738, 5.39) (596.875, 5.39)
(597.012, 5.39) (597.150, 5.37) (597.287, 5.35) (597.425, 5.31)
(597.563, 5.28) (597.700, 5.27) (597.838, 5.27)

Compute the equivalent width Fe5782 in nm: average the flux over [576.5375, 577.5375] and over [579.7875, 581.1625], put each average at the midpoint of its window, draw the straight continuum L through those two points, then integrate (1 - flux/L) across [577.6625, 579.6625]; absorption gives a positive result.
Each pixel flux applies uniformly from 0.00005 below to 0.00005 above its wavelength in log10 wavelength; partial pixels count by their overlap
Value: 0.10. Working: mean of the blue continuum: 5.49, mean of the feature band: 5.17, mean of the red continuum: 5.38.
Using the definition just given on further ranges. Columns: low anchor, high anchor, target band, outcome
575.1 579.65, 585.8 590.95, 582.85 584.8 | -0.23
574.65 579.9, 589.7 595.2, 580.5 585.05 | -0.20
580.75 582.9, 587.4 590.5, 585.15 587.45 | -0.24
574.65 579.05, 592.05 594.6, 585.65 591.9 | 0.62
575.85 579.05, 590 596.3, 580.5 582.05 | -0.05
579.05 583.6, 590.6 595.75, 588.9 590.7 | 0.46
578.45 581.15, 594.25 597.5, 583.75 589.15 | 0.26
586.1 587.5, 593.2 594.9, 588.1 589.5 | 0.40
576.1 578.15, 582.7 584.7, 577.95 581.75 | 0.10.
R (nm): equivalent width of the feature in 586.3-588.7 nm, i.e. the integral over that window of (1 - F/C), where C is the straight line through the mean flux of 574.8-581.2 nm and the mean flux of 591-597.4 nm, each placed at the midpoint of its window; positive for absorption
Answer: 0.08 nm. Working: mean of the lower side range 5.31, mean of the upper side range 5.34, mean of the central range 5.14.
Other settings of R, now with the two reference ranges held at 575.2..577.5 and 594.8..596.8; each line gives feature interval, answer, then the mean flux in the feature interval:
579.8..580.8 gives 0.01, 5.35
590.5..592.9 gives 0.03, 5.31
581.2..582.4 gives -0.02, 5.49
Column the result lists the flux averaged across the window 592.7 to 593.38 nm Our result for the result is 5.27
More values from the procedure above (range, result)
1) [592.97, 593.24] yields 5.25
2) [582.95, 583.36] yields 5.52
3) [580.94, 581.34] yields 5.5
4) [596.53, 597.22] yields 5.39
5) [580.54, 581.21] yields 5.44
